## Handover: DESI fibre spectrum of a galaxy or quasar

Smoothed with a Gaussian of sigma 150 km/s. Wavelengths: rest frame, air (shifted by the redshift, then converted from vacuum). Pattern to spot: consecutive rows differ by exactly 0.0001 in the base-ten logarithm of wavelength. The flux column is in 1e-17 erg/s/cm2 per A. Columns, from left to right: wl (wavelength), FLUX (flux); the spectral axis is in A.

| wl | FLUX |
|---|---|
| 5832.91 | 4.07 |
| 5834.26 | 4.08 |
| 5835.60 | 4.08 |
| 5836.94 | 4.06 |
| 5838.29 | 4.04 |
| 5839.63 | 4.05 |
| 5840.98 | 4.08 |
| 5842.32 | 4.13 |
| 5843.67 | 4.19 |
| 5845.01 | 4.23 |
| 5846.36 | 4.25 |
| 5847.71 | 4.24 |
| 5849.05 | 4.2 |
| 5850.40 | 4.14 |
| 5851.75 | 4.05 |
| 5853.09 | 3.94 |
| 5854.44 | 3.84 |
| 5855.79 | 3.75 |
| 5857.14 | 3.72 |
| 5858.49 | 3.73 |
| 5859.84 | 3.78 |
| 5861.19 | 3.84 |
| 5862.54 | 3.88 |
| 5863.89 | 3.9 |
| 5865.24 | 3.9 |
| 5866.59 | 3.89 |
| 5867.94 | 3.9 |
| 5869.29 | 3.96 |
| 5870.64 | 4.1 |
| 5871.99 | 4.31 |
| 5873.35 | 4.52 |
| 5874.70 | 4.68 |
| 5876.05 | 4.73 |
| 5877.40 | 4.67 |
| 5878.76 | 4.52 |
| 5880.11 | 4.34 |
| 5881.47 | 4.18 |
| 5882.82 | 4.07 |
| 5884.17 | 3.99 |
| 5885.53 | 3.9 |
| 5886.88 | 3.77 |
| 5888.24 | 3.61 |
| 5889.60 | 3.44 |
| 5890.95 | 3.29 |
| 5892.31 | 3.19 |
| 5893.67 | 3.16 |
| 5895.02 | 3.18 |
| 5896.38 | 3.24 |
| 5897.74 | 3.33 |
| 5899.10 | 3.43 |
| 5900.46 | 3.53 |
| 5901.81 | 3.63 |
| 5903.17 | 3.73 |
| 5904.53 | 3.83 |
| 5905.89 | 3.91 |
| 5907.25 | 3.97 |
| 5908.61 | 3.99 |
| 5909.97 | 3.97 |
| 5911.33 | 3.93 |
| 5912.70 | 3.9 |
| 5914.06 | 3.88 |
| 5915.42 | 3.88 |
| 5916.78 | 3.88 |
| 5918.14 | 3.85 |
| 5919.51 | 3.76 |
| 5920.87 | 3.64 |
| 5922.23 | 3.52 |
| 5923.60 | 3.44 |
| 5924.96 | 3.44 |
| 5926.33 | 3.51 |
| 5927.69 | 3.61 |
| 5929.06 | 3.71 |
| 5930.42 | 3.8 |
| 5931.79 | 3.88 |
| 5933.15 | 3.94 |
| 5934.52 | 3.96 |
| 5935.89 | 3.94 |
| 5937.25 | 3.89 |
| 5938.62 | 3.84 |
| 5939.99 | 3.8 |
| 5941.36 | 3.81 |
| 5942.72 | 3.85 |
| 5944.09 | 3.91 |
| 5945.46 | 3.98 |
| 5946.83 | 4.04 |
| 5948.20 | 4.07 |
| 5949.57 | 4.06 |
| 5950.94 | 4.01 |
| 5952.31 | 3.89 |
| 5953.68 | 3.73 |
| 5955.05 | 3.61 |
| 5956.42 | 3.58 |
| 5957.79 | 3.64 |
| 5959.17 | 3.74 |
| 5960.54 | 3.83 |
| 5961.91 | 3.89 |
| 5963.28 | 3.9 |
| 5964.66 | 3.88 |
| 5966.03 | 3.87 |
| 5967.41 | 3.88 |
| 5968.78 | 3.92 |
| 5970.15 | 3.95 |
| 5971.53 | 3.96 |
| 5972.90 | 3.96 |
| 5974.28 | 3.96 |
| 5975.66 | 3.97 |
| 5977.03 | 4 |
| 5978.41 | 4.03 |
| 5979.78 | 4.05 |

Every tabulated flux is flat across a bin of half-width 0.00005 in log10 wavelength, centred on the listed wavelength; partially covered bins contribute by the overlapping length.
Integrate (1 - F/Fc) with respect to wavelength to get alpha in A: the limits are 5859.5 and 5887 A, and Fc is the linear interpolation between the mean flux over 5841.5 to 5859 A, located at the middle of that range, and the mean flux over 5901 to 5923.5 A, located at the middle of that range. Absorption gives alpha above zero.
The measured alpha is -1.3 A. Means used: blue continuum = 4.03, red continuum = 3.82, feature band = 4.15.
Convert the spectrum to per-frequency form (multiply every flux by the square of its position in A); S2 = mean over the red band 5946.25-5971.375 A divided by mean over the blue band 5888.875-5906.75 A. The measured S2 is 1.14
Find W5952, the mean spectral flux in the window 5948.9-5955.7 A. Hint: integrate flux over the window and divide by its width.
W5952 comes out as 3.86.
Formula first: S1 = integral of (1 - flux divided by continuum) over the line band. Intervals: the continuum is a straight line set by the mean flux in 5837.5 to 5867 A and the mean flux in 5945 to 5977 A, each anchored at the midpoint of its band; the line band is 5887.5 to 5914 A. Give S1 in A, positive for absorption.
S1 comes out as 2.3 A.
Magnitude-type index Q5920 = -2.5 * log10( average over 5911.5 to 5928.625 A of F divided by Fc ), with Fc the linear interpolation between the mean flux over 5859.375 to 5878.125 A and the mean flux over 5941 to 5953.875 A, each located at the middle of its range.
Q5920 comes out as 0.09 mag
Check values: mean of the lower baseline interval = 4.15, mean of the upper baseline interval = 3.95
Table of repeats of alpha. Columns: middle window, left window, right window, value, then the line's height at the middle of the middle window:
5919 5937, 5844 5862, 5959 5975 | 1.01 A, 3.93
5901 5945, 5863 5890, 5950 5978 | 2.04 A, 3.98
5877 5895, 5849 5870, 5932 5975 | 0.33 A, 3.89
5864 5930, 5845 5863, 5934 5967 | 1.49 A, 3.92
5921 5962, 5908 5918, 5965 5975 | 1.32 A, 3.92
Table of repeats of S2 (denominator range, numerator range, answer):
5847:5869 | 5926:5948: 1.01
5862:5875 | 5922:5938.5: 0.93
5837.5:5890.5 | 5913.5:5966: 0.96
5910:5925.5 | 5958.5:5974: 1.05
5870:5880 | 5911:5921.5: 0.87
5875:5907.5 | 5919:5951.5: 1.02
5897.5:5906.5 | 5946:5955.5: 1.10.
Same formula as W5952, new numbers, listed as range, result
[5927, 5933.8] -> 3.79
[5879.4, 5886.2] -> 4.1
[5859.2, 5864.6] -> 3.85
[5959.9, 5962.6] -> 3.87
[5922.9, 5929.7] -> 3.54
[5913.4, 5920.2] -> 3.85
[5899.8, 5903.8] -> 3.64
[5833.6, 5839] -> 4.07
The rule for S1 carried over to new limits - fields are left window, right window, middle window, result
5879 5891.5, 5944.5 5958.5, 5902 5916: -0.07 A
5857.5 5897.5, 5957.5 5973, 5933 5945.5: -0.01 A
